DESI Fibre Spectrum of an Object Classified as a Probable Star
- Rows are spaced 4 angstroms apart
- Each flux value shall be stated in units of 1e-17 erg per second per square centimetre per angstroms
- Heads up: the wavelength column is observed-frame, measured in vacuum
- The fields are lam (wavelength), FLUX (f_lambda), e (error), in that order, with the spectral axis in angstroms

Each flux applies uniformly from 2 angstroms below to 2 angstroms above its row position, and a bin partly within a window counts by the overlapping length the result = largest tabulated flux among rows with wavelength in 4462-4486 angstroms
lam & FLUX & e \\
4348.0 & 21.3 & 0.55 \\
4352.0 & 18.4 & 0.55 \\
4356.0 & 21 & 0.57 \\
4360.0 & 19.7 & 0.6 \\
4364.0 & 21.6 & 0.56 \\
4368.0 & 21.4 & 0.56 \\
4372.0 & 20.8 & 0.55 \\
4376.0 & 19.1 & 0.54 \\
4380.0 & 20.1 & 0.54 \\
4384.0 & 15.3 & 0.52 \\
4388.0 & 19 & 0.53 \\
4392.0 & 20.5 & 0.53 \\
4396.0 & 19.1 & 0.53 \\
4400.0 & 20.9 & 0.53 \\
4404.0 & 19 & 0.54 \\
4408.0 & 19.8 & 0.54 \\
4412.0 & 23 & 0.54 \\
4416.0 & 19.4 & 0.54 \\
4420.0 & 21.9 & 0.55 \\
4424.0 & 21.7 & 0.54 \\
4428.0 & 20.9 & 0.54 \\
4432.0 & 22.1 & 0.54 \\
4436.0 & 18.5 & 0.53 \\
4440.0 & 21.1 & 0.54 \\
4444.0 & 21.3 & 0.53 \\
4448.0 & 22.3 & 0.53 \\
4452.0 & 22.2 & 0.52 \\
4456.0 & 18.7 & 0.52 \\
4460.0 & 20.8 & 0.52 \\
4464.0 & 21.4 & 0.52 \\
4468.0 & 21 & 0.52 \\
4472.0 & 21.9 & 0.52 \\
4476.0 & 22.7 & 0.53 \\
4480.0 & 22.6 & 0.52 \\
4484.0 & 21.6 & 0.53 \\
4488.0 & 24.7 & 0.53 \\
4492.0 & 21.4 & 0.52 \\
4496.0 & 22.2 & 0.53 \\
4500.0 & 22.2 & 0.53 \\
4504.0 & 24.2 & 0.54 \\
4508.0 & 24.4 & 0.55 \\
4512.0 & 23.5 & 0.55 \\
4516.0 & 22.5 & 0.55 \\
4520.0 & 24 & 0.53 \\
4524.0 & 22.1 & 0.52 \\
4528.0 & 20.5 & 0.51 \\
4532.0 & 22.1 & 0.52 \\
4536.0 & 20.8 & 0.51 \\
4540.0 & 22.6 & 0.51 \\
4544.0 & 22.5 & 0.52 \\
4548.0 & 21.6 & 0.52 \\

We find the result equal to 22.7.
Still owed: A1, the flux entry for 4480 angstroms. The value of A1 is 22.6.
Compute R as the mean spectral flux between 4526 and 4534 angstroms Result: 21.3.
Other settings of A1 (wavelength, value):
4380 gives 20.1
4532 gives 22.1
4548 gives 21.6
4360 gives 19.7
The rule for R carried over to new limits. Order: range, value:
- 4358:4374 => 20.9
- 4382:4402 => 19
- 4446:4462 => 21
